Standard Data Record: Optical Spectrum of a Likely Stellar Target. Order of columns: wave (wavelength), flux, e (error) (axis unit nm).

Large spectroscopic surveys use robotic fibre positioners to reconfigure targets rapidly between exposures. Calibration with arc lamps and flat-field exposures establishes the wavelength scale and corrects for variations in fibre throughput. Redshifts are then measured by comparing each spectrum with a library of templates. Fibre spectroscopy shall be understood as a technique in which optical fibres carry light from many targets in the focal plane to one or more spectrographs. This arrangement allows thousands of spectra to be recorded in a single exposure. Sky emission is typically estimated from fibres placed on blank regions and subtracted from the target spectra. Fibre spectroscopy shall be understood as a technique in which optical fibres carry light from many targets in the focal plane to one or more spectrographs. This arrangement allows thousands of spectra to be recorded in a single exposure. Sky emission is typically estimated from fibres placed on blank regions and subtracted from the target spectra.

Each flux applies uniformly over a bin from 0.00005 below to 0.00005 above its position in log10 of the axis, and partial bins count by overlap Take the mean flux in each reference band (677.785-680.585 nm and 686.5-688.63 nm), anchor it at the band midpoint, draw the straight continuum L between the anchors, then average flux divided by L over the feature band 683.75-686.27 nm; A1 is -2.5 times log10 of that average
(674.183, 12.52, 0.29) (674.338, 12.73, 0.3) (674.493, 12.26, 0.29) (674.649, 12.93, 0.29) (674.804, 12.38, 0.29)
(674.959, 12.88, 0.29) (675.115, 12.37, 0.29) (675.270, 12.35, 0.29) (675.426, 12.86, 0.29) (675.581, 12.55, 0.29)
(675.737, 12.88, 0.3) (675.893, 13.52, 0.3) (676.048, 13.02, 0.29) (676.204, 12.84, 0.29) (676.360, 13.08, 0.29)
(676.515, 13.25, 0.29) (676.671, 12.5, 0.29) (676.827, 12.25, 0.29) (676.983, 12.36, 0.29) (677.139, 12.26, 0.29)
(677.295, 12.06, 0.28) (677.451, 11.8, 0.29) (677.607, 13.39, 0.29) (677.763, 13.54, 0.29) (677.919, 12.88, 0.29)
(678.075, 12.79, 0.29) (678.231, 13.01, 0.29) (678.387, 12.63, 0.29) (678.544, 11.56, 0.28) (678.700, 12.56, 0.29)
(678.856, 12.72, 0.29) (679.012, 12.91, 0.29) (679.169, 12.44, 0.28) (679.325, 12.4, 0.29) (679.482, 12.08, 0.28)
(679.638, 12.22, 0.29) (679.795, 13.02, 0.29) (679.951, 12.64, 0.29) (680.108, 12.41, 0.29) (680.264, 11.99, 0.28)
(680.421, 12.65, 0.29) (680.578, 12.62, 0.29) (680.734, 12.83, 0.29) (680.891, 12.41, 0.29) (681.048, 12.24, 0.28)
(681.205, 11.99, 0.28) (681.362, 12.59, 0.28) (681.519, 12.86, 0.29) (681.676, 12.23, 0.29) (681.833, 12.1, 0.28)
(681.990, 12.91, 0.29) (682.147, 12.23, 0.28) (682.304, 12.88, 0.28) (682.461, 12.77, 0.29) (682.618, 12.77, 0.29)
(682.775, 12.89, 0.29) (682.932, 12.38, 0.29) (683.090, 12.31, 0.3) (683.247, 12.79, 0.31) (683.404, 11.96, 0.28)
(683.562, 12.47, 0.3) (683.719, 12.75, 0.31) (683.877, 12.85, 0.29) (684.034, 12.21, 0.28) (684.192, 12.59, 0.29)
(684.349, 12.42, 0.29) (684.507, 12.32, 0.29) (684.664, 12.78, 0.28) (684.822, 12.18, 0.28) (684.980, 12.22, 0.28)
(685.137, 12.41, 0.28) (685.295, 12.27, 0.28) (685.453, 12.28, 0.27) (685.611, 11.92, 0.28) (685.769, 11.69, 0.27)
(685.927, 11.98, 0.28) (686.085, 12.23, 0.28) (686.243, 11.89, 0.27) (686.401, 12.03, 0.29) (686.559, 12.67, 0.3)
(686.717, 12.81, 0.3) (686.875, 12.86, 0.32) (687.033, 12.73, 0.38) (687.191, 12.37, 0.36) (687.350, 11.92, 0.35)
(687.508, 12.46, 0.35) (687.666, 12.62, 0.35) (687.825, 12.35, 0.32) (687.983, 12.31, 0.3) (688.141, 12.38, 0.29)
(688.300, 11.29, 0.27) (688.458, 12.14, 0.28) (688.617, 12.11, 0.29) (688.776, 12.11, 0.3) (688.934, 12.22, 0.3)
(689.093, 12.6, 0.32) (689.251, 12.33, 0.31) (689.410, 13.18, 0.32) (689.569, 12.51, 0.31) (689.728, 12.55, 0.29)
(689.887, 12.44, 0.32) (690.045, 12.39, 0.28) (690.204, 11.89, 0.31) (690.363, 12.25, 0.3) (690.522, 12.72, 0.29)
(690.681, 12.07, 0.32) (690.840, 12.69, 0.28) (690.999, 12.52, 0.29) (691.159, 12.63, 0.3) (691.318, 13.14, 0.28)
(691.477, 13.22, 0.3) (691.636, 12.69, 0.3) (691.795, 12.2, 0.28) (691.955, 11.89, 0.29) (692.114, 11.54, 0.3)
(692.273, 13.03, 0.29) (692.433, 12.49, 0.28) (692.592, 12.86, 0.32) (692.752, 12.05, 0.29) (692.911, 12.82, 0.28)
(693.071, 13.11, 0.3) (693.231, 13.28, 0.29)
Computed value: 0.01 mag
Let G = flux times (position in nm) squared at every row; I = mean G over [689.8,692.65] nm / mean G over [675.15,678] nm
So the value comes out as 1.02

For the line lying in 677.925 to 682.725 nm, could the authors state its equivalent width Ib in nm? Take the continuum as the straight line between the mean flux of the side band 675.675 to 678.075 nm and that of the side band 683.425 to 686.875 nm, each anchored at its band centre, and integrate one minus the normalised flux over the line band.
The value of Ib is 0.026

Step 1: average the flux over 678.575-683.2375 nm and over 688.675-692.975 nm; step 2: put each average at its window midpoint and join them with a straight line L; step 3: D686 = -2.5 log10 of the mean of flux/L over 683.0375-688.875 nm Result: 0.02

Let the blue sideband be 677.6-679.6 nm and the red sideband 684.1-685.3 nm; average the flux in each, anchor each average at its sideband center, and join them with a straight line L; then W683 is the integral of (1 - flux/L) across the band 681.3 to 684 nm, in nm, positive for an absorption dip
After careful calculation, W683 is -0.02 nm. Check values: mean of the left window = 12.7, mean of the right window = 12.4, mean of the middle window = 12.6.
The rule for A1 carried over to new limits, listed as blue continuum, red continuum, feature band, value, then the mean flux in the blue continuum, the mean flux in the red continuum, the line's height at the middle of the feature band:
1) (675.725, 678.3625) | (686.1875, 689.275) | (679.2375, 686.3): 0.01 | 12.8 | 12.3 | 12.5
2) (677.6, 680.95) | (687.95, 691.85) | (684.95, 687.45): 0.02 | 12.6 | 12.4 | 12.5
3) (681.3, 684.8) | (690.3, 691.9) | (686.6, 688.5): 0.02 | 12.5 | 12.6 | 12.6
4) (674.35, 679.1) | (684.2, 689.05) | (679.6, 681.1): 0.00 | 12.7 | 12.3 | 12.5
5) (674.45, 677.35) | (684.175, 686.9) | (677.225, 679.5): 0.00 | 12.7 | 12.3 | 12.6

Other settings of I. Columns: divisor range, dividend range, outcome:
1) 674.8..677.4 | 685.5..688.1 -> 1.00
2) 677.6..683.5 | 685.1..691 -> 1.00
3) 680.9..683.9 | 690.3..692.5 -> 1.03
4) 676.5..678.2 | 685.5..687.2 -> 1.00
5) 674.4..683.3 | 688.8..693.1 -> 1.03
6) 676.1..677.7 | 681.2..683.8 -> 1.01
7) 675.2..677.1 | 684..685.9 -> 0.99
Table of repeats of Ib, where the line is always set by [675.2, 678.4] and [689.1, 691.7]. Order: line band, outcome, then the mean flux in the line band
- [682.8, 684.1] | 0.019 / 12.5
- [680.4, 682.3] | 0.032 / 12.5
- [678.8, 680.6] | 0.031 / 12.5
